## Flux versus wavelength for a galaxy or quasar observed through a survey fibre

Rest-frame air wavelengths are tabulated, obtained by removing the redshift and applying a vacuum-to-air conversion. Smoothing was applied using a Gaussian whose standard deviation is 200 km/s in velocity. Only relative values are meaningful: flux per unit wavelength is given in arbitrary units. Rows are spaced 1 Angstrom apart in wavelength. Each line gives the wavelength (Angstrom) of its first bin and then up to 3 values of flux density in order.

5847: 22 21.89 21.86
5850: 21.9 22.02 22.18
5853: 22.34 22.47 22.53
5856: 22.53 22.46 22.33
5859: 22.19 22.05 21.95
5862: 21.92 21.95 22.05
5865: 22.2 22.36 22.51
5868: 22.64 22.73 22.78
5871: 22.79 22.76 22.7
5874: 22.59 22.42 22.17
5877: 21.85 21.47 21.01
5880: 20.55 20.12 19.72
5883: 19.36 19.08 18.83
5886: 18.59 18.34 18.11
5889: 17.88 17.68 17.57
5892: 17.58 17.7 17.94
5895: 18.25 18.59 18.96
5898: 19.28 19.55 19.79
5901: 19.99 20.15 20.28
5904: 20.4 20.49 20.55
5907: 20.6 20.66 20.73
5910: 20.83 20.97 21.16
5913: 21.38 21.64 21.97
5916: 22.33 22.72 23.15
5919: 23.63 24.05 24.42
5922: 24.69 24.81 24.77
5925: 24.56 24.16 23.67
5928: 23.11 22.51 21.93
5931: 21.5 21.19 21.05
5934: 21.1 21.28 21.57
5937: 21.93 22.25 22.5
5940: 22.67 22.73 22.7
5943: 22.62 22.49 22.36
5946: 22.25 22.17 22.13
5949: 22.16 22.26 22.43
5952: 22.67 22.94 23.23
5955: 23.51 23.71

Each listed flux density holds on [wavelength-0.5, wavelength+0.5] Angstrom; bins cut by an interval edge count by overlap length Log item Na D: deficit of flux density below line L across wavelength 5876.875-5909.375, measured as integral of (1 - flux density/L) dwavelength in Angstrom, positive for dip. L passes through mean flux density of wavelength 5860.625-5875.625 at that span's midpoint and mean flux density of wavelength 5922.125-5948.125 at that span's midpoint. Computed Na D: 4.4 Angstrom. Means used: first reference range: 22.4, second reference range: 22.6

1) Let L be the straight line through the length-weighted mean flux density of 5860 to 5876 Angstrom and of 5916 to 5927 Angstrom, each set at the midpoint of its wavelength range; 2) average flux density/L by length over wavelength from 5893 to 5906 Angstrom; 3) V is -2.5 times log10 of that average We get 0.20 mag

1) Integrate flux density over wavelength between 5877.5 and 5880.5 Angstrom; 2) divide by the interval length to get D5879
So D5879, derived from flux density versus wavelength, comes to 21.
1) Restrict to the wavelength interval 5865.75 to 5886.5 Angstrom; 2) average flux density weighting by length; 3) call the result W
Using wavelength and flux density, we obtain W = 21.4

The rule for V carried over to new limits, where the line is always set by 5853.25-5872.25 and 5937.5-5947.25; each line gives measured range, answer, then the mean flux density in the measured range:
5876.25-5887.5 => 0.13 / 20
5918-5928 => -0.08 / 24.2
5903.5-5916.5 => 0.07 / 21.1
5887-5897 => 0.24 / 18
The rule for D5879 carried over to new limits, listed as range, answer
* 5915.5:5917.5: 22.5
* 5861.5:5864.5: 22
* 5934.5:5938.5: 21.8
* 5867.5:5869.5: 22.7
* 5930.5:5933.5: 21.2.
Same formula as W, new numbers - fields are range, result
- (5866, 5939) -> 21.2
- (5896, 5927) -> 21.7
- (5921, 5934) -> 23.1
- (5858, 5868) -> 22.2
